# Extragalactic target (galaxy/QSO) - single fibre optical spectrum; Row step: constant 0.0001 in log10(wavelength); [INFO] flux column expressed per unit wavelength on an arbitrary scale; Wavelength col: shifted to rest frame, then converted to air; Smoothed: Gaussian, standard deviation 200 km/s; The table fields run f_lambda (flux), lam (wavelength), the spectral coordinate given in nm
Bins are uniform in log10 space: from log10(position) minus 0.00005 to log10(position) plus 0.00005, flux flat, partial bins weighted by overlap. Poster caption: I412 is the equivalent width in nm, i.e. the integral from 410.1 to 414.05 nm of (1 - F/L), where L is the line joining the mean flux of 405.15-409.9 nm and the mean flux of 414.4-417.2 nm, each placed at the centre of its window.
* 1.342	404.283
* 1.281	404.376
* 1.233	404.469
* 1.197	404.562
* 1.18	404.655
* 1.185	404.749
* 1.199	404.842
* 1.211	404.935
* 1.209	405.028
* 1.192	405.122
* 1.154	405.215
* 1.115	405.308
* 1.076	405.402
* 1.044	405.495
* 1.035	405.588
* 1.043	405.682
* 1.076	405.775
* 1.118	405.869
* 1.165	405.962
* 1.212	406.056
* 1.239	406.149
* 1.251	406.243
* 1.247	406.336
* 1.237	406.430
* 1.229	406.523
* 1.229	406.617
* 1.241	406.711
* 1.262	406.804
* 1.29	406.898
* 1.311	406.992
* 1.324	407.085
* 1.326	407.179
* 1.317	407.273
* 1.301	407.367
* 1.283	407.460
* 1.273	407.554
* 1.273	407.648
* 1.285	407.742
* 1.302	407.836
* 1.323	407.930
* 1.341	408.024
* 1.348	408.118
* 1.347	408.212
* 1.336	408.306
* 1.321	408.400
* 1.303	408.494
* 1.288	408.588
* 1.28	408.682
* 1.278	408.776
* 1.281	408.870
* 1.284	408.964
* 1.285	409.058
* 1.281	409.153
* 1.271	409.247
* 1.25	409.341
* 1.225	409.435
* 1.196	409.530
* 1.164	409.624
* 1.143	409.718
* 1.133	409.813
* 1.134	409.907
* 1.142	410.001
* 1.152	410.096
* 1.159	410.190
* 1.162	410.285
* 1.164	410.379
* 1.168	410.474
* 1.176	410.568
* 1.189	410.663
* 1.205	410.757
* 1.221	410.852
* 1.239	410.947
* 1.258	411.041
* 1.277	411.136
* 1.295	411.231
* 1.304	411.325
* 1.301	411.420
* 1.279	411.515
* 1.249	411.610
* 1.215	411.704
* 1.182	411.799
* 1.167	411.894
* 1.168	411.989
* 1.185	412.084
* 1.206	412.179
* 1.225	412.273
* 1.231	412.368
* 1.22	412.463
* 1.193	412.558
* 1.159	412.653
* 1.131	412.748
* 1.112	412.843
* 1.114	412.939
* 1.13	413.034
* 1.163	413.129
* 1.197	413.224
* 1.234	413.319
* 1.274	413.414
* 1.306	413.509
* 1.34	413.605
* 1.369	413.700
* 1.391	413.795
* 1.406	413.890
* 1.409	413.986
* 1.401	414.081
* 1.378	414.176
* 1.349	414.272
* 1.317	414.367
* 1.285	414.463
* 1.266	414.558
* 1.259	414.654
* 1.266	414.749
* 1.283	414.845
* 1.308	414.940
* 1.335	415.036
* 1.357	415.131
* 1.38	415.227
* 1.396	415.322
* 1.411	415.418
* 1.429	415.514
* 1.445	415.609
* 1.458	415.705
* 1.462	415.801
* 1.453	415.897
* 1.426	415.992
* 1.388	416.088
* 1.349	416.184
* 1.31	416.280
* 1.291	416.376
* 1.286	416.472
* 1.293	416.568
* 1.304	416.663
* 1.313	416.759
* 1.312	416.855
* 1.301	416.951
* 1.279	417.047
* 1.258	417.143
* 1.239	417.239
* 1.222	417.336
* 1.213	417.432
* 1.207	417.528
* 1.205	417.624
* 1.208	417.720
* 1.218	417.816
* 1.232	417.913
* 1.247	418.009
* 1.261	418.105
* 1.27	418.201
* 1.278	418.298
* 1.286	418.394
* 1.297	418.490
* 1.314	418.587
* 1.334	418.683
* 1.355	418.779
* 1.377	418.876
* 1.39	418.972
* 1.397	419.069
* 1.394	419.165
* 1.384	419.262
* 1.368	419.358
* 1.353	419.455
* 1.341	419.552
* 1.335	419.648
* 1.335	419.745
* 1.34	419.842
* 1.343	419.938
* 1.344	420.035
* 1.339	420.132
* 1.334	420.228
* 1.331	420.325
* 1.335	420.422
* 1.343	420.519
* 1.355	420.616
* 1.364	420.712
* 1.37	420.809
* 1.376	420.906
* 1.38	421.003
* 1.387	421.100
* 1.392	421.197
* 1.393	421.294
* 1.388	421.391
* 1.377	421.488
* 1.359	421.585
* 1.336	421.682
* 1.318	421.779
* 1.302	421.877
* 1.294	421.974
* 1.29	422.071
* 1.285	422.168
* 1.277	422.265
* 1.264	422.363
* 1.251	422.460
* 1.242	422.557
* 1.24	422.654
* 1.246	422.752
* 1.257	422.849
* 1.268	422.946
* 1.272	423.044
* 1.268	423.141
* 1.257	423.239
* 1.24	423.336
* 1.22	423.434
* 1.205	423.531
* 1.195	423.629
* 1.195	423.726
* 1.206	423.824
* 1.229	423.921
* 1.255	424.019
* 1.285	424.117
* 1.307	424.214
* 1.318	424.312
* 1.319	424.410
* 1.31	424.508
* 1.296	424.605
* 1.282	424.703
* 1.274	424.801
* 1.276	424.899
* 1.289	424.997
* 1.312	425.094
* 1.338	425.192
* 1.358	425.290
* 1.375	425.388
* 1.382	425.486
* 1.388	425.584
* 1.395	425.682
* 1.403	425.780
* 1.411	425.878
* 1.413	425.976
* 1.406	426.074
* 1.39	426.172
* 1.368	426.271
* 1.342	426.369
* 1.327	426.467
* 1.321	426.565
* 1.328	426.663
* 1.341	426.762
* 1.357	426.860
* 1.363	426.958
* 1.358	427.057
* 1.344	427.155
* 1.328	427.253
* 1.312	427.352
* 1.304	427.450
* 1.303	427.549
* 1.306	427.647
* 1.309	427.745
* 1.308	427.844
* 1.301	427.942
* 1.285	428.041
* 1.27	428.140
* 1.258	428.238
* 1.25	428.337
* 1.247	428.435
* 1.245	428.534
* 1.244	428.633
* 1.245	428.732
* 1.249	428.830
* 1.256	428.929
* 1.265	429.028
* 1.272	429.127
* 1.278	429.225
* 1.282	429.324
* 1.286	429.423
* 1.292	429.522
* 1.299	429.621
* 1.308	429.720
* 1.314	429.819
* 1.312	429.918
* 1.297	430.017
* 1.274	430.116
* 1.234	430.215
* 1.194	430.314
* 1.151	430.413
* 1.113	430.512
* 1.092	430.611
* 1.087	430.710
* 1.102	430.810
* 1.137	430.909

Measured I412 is 0.20 nm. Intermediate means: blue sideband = 1.24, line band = 1.23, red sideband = 1.34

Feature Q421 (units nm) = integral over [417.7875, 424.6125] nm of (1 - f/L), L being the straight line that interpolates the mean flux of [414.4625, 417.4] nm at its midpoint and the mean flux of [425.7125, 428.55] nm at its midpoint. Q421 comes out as 0.12 nm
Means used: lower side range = 1.33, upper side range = 1.33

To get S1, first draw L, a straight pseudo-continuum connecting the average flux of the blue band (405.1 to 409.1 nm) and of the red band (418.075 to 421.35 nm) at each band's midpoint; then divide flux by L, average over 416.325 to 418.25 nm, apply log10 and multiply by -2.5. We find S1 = 0.06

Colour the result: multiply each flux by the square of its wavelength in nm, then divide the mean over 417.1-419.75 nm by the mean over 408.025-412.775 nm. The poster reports 1.1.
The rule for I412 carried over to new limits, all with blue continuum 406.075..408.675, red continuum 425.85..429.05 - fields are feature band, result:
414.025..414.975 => -0.01 nm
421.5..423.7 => 0.07 nm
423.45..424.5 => 0.05 nm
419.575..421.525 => -0.08 nm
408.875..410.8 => 0.14 nm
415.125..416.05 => -0.09 nm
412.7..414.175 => 0.03 nm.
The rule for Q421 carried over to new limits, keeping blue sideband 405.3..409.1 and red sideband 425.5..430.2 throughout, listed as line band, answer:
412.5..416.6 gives -0.14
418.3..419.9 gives -0.08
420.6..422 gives -0.07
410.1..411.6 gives 0.04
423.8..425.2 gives 0.02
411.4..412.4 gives 0.04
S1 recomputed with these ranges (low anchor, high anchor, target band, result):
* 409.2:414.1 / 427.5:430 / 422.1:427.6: -0.03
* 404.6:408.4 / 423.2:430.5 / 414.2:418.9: -0.04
